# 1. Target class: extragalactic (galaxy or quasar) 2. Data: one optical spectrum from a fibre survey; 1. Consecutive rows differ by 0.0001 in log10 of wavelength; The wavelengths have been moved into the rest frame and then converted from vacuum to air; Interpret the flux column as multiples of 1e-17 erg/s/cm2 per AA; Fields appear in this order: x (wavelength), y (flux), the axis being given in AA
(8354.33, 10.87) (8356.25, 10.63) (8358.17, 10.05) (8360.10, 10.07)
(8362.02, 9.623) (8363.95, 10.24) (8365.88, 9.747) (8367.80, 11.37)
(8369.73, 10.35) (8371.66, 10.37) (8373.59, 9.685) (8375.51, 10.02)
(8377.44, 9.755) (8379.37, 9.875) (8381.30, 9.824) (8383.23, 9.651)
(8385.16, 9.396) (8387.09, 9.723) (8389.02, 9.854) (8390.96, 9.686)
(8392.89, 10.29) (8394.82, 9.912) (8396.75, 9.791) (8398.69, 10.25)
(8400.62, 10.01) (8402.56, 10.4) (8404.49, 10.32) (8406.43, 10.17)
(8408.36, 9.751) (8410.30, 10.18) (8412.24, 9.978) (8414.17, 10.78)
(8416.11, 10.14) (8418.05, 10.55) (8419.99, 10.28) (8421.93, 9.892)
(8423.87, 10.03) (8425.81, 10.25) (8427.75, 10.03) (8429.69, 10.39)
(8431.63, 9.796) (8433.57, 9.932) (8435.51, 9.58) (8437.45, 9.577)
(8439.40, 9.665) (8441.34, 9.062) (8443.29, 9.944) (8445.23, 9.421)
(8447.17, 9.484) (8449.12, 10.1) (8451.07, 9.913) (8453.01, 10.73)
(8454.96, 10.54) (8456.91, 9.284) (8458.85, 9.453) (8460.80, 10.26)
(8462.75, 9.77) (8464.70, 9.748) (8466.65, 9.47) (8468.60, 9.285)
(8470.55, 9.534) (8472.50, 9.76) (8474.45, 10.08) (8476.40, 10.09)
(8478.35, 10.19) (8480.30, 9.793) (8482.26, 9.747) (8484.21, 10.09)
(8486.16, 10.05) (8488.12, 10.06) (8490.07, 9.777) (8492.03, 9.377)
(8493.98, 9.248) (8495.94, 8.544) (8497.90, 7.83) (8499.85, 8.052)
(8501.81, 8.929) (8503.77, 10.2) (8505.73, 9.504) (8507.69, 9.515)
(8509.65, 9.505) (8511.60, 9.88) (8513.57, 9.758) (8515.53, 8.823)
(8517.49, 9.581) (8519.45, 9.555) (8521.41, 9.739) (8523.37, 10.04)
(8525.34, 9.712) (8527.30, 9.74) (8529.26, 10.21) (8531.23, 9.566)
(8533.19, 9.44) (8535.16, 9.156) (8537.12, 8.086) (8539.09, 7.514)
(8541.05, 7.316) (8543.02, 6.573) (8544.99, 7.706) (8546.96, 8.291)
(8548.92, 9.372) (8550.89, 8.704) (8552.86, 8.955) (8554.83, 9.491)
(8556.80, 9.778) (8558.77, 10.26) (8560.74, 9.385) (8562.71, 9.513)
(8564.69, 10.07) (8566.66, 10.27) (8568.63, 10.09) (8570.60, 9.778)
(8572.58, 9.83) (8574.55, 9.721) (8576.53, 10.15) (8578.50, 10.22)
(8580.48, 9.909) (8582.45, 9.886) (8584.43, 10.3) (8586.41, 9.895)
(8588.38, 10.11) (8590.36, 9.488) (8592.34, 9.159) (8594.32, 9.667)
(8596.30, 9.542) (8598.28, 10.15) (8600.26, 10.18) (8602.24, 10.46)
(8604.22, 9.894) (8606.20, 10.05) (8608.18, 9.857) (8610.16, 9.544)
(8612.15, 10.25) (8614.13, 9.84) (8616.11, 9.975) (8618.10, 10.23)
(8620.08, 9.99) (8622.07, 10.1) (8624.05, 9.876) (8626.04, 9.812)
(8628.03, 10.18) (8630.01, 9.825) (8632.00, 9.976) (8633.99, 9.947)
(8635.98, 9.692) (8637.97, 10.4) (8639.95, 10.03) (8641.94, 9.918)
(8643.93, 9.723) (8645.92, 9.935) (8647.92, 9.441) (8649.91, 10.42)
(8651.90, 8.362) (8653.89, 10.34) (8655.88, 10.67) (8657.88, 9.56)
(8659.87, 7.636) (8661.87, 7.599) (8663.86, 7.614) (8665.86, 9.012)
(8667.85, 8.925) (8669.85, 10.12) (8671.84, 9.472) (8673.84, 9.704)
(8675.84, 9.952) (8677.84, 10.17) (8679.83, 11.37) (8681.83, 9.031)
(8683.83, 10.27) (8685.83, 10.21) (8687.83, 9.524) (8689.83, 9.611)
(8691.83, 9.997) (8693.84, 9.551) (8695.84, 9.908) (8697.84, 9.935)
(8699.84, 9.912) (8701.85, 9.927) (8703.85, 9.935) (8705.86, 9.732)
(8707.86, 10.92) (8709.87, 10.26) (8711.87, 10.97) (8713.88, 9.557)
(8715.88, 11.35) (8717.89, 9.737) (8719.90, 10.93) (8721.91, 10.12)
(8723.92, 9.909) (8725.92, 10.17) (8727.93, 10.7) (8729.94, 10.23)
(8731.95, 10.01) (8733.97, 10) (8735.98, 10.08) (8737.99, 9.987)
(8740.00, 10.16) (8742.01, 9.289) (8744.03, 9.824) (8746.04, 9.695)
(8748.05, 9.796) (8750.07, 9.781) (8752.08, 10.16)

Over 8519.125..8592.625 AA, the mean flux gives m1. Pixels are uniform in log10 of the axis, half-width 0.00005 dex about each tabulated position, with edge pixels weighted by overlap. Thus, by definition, 9.4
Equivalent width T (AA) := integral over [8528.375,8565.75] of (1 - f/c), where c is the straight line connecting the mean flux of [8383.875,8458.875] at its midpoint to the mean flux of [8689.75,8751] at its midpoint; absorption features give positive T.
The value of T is 4.1 AA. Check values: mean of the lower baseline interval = 9.97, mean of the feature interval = 8.91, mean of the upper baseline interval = 10.1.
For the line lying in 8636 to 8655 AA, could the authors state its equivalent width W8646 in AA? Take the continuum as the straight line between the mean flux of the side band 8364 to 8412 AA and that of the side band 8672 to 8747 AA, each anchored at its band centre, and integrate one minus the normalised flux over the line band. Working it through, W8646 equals 0.4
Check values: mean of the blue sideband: 10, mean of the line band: 9.84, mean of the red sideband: 10.1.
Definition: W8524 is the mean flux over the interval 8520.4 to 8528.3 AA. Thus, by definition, 9.81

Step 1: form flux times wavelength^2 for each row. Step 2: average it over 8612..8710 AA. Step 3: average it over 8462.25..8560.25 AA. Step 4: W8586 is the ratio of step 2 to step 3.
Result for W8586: 1.1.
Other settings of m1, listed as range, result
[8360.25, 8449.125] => 9.98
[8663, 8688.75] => 9.66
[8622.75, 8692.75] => 9.67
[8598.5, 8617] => 10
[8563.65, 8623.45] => 9.95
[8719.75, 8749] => 10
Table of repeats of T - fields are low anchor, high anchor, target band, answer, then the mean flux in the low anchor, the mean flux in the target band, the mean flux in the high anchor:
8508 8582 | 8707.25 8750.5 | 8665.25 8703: 0.5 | 9.35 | 9.83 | 10.2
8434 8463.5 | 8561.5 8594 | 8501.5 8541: 1.9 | 9.79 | 9.38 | 9.89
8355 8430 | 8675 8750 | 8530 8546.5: 3.1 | 10.1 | 8.2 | 10.1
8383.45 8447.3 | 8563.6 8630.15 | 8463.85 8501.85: 1.8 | 9.96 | 9.5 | 9.95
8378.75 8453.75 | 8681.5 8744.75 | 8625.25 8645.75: 0.2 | 9.96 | 9.95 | 10.1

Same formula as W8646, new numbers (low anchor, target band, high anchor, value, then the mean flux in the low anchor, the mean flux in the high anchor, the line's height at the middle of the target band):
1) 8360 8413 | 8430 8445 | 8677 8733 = 0.5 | 10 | 10.1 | 10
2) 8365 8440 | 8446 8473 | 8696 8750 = 0.6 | 10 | 10.1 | 10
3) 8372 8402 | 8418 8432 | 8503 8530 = -0.5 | 9.87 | 9.69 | 9.81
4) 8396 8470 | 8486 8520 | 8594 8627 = 2.2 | 9.95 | 9.97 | 9.96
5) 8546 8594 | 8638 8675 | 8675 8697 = 1.9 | 9.69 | 9.96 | 9.9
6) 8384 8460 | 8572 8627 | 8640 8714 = -0.8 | 9.96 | 9.71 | 9.79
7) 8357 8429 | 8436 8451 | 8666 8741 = 0.7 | 10.1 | 10.1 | 10.1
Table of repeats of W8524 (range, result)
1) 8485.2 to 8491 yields 9.96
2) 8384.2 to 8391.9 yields 9.66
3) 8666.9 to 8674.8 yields 9.56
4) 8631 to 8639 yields 10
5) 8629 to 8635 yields 9.92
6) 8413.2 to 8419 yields 10.5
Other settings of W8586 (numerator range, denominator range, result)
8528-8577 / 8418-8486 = 0.95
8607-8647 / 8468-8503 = 1.09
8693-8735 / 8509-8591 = 1.12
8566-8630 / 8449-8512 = 1.06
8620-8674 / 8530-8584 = 1.06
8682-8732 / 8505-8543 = 1.14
